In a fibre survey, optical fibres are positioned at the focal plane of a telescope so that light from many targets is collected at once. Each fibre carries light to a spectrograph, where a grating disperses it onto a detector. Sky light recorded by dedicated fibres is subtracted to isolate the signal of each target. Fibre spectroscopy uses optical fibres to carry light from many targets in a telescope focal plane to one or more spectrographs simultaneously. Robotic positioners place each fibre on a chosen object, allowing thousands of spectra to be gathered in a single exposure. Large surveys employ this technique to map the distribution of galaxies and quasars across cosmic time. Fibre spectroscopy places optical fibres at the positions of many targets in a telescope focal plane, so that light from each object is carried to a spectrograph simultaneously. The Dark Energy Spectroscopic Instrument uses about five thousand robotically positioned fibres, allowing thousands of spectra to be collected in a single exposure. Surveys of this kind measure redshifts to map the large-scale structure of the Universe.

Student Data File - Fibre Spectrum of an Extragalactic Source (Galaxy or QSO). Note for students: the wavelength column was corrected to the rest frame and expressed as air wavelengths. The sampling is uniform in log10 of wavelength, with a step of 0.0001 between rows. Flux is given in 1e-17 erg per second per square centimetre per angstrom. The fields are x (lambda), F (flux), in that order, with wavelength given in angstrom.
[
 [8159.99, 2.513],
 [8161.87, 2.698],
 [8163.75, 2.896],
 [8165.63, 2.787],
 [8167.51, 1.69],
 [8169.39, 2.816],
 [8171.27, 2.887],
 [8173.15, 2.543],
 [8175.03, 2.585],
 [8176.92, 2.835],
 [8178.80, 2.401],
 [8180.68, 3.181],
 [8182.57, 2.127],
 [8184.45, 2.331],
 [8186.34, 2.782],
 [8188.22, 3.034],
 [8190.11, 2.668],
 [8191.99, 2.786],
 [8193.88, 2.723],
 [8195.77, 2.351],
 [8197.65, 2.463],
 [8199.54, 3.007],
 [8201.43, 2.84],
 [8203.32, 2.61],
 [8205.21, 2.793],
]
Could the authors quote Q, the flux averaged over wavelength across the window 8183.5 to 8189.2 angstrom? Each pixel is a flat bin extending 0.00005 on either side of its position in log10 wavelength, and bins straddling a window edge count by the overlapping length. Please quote 2.71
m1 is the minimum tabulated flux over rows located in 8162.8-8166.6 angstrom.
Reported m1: 2.787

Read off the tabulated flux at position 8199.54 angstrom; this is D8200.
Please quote 3.007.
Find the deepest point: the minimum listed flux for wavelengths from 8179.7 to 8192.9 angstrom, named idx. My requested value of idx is 2.127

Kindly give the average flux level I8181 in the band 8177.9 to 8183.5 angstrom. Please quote 2.57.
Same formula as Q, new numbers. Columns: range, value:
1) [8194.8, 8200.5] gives 2.61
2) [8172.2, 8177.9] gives 2.65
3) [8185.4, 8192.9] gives 2.82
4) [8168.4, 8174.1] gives 2.74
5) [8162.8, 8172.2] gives 2.62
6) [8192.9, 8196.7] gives 2.54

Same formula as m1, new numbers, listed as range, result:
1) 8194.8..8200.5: 2.351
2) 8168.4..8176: 2.543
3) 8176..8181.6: 2.401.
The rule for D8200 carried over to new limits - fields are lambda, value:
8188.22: 3.034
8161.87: 2.698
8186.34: 2.782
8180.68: 3.181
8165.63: 2.787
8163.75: 2.896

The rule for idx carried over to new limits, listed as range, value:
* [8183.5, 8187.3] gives 2.331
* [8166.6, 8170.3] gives 1.69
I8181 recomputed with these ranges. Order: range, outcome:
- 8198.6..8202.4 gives 2.92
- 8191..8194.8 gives 2.76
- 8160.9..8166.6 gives 2.79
